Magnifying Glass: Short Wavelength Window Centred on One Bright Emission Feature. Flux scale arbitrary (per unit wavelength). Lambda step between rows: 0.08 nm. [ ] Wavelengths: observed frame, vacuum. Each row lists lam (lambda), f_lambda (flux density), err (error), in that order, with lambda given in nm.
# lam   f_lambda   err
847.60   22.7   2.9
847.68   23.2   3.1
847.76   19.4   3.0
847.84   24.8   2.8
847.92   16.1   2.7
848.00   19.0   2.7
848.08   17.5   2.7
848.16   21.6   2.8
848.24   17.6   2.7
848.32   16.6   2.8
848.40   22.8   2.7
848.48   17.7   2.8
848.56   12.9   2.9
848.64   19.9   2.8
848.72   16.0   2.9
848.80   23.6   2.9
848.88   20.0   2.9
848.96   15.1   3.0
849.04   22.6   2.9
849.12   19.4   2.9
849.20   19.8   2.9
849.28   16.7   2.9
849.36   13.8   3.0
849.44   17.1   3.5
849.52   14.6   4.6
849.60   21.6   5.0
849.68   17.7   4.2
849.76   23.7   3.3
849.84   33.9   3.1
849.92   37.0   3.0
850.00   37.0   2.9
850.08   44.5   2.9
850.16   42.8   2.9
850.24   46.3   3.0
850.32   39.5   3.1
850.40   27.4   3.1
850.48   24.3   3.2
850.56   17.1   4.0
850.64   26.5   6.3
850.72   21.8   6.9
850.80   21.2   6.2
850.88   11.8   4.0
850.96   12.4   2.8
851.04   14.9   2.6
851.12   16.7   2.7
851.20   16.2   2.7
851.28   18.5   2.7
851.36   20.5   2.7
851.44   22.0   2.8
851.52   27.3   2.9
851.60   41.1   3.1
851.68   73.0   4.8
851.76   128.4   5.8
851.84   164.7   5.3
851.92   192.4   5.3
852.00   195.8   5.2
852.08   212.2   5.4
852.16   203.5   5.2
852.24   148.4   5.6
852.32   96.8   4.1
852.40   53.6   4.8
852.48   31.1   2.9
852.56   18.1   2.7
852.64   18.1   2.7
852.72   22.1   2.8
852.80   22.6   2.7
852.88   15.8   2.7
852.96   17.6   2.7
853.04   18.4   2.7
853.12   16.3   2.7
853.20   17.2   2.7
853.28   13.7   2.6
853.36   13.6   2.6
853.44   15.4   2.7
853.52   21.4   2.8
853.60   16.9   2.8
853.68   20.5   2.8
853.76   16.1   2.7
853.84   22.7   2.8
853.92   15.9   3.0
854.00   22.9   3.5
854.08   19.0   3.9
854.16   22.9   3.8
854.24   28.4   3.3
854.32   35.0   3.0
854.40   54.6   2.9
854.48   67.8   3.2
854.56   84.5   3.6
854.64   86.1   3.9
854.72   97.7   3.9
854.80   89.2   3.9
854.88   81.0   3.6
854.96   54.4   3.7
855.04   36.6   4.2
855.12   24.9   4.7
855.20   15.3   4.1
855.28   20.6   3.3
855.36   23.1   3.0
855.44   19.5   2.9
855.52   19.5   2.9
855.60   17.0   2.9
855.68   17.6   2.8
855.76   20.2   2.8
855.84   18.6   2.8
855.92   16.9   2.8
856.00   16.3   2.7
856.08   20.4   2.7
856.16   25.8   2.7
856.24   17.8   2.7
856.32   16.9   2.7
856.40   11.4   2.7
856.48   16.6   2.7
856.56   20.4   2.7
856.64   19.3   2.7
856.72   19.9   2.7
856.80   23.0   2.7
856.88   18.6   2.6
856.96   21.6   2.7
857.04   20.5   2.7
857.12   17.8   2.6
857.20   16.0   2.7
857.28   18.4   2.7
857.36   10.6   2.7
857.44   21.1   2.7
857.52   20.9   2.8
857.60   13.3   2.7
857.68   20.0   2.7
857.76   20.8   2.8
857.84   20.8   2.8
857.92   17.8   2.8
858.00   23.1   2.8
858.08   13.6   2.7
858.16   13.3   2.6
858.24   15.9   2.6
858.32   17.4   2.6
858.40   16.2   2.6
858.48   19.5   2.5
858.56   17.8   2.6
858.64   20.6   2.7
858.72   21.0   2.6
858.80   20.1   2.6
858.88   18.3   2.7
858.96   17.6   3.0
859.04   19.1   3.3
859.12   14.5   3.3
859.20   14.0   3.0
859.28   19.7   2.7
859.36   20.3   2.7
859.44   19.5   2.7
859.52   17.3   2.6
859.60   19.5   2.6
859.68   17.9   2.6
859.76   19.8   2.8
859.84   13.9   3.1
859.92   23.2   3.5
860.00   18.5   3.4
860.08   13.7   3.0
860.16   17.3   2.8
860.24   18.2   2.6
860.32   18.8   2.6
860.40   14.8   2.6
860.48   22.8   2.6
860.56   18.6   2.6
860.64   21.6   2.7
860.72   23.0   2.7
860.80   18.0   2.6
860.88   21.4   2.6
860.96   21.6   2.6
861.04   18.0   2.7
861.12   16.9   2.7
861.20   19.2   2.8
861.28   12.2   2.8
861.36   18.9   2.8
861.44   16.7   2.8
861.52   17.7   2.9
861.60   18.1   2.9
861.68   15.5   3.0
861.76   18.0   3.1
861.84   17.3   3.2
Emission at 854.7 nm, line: [N II] 6583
